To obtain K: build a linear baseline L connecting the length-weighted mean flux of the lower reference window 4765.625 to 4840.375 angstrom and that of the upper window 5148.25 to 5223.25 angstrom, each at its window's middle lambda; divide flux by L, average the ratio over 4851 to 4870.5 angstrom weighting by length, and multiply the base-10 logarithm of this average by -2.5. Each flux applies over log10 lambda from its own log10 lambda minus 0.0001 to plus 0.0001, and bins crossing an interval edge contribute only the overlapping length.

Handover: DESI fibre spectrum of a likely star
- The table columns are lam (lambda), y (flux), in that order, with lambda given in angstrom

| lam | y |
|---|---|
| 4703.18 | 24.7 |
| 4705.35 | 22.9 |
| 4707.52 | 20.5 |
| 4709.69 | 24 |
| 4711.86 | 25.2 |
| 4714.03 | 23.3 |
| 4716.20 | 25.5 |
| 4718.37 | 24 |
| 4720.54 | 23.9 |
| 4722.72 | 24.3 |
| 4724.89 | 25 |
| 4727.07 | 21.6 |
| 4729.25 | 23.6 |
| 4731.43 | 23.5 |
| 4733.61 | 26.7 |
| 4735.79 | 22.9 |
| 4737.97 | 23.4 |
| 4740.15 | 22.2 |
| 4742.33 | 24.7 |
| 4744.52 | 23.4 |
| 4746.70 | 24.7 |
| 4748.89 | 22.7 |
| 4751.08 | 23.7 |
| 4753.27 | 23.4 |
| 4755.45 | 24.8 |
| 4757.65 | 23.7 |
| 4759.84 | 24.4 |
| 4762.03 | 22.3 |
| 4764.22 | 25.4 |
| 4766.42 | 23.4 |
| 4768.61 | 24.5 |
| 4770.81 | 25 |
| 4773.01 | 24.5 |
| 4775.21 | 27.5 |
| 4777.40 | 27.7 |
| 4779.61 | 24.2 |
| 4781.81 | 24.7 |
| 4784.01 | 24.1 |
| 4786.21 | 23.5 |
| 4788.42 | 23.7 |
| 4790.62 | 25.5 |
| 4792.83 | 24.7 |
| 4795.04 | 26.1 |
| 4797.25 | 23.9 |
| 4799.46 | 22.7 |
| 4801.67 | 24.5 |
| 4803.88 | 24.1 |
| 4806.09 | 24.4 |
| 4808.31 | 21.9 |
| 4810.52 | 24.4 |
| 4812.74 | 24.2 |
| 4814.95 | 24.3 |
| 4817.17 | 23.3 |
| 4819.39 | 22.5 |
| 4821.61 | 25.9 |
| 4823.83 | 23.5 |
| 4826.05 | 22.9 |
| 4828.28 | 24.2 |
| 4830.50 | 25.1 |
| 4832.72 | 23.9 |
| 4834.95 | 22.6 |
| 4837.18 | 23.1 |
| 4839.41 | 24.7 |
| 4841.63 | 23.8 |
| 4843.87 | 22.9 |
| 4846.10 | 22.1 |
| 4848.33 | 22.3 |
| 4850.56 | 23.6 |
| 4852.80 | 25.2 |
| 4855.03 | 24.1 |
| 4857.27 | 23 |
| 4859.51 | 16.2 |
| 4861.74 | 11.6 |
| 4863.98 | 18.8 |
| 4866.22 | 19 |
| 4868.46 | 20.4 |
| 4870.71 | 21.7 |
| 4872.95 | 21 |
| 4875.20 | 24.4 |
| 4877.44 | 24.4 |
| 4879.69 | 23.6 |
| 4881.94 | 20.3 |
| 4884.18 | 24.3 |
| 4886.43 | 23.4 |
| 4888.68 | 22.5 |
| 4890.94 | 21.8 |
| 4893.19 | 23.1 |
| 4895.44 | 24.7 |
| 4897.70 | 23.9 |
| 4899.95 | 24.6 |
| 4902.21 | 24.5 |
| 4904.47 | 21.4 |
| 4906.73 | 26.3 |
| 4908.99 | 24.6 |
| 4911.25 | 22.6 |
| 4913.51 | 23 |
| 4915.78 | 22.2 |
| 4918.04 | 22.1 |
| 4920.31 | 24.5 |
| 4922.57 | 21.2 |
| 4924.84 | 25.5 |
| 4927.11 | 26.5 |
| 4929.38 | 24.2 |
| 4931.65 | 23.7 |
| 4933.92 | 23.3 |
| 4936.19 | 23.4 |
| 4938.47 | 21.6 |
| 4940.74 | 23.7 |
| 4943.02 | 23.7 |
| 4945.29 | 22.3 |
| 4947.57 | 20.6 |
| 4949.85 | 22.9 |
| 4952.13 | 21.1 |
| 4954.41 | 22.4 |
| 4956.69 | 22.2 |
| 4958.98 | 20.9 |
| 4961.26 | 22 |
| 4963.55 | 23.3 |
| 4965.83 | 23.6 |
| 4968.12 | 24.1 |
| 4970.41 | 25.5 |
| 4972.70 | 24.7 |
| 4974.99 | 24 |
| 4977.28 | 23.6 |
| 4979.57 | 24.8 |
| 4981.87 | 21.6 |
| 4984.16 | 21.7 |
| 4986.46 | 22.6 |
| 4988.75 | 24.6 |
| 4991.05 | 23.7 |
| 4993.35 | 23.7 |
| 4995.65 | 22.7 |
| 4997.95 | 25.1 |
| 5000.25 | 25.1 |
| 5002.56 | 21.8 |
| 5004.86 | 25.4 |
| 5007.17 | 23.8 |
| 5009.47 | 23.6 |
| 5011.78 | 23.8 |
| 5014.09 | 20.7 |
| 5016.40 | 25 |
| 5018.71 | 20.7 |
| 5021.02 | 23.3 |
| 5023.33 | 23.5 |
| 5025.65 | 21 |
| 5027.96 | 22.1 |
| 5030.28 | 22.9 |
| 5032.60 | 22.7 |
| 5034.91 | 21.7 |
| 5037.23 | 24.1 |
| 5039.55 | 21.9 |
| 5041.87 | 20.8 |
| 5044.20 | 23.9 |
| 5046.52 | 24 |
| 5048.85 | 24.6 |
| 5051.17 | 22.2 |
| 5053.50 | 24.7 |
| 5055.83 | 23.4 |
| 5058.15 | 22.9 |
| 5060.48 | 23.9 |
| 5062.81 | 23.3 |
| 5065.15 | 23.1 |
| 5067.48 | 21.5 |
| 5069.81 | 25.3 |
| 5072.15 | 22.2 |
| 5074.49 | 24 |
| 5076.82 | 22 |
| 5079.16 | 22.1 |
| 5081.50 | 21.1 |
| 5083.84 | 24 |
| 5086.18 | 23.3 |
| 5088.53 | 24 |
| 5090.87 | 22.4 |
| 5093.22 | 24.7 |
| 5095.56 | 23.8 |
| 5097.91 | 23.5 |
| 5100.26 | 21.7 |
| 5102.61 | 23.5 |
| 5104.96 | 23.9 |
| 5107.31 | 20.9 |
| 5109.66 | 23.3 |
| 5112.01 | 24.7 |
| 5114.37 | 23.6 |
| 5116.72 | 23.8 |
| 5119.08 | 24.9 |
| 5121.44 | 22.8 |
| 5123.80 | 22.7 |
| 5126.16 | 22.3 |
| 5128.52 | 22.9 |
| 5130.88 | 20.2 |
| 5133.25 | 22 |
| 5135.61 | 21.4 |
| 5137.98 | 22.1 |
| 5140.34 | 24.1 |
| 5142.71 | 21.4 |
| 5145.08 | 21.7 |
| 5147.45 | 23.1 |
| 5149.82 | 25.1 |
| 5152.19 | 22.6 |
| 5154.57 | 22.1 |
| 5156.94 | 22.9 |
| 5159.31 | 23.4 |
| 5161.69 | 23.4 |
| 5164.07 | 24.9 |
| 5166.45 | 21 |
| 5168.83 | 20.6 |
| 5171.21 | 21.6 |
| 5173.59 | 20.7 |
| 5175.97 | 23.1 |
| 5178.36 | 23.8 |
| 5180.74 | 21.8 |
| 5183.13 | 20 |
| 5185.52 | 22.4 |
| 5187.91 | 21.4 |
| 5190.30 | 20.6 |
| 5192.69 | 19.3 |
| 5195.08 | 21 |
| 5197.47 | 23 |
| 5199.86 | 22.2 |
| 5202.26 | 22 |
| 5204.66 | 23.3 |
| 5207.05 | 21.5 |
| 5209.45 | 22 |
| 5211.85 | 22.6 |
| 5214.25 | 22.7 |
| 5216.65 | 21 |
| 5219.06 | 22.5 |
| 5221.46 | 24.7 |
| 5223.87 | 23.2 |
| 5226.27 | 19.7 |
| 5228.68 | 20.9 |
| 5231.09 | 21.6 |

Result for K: 0.196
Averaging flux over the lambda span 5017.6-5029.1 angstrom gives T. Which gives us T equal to 22.1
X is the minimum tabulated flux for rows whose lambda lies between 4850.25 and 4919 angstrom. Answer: 11.6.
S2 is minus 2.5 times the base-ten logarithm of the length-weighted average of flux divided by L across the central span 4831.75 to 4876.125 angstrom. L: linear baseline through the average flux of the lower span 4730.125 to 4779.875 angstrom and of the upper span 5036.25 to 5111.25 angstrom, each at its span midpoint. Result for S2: 0.11 mag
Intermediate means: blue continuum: 24.3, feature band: 21.7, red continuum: 23.1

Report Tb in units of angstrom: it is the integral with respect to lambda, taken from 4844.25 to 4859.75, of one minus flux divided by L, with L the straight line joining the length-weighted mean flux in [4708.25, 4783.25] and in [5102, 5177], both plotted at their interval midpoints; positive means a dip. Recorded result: 0.7 angstrom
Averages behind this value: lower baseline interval 24.2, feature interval 22.7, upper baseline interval 22.7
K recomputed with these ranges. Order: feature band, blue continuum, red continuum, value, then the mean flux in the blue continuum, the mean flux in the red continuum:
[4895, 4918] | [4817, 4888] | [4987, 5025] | -0.041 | 22.4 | 23.5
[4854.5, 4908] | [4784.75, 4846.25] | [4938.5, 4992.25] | 0.070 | 23.9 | 23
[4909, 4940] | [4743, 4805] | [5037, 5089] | 0.014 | 24.4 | 23.1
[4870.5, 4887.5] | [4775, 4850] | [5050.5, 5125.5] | 0.041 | 24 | 23.2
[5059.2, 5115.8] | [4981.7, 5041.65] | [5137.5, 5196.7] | -0.026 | 23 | 22.2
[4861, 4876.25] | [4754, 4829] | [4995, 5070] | 0.210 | 24.3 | 23.1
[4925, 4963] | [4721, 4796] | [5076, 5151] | 0.033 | 24.3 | 22.9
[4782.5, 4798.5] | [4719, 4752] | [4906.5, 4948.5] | -0.038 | 23.8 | 23.4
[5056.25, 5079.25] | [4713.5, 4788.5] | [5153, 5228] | -0.020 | 24.2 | 22.1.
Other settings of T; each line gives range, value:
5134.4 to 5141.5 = 22.5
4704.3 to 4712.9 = 23.1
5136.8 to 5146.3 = 22.3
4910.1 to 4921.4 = 22.9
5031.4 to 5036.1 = 22.2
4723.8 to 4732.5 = 23.4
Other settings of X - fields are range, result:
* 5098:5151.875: 20.2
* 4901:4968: 20.6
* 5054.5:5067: 22.9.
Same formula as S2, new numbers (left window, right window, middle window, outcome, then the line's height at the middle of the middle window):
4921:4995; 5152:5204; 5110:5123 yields -0.07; 22.3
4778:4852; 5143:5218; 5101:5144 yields -0.02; 22.4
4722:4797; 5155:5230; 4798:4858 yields 0.01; 23.9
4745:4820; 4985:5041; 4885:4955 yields 0.01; 23.6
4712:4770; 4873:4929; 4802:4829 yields 0.00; 23.7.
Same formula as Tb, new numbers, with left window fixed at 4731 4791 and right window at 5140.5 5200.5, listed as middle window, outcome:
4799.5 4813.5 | 0.1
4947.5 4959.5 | 0.8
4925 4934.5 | -0.5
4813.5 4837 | 0.2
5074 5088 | -0.1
